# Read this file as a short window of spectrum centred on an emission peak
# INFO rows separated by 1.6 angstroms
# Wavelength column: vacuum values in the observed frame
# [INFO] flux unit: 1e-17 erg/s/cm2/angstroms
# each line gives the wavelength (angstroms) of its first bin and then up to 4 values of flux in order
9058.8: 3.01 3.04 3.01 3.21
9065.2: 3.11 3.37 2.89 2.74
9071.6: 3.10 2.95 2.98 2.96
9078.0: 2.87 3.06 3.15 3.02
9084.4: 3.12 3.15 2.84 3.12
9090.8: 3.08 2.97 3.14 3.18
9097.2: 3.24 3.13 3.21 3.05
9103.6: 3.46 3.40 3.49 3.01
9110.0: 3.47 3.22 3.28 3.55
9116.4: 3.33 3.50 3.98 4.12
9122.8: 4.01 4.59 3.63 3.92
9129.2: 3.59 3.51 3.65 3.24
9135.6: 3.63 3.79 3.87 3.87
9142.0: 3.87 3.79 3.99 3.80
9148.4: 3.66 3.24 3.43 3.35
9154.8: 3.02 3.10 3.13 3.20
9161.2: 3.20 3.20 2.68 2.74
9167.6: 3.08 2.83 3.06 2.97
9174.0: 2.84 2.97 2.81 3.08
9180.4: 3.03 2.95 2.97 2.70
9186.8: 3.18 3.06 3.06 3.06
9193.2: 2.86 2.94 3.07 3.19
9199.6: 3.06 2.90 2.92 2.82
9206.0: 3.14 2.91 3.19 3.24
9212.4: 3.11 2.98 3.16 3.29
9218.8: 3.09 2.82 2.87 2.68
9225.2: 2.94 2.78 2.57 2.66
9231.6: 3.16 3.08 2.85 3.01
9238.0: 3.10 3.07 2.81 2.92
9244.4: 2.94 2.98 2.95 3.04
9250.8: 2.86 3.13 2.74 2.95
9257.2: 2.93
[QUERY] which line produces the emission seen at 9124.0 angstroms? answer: [S II] 6716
